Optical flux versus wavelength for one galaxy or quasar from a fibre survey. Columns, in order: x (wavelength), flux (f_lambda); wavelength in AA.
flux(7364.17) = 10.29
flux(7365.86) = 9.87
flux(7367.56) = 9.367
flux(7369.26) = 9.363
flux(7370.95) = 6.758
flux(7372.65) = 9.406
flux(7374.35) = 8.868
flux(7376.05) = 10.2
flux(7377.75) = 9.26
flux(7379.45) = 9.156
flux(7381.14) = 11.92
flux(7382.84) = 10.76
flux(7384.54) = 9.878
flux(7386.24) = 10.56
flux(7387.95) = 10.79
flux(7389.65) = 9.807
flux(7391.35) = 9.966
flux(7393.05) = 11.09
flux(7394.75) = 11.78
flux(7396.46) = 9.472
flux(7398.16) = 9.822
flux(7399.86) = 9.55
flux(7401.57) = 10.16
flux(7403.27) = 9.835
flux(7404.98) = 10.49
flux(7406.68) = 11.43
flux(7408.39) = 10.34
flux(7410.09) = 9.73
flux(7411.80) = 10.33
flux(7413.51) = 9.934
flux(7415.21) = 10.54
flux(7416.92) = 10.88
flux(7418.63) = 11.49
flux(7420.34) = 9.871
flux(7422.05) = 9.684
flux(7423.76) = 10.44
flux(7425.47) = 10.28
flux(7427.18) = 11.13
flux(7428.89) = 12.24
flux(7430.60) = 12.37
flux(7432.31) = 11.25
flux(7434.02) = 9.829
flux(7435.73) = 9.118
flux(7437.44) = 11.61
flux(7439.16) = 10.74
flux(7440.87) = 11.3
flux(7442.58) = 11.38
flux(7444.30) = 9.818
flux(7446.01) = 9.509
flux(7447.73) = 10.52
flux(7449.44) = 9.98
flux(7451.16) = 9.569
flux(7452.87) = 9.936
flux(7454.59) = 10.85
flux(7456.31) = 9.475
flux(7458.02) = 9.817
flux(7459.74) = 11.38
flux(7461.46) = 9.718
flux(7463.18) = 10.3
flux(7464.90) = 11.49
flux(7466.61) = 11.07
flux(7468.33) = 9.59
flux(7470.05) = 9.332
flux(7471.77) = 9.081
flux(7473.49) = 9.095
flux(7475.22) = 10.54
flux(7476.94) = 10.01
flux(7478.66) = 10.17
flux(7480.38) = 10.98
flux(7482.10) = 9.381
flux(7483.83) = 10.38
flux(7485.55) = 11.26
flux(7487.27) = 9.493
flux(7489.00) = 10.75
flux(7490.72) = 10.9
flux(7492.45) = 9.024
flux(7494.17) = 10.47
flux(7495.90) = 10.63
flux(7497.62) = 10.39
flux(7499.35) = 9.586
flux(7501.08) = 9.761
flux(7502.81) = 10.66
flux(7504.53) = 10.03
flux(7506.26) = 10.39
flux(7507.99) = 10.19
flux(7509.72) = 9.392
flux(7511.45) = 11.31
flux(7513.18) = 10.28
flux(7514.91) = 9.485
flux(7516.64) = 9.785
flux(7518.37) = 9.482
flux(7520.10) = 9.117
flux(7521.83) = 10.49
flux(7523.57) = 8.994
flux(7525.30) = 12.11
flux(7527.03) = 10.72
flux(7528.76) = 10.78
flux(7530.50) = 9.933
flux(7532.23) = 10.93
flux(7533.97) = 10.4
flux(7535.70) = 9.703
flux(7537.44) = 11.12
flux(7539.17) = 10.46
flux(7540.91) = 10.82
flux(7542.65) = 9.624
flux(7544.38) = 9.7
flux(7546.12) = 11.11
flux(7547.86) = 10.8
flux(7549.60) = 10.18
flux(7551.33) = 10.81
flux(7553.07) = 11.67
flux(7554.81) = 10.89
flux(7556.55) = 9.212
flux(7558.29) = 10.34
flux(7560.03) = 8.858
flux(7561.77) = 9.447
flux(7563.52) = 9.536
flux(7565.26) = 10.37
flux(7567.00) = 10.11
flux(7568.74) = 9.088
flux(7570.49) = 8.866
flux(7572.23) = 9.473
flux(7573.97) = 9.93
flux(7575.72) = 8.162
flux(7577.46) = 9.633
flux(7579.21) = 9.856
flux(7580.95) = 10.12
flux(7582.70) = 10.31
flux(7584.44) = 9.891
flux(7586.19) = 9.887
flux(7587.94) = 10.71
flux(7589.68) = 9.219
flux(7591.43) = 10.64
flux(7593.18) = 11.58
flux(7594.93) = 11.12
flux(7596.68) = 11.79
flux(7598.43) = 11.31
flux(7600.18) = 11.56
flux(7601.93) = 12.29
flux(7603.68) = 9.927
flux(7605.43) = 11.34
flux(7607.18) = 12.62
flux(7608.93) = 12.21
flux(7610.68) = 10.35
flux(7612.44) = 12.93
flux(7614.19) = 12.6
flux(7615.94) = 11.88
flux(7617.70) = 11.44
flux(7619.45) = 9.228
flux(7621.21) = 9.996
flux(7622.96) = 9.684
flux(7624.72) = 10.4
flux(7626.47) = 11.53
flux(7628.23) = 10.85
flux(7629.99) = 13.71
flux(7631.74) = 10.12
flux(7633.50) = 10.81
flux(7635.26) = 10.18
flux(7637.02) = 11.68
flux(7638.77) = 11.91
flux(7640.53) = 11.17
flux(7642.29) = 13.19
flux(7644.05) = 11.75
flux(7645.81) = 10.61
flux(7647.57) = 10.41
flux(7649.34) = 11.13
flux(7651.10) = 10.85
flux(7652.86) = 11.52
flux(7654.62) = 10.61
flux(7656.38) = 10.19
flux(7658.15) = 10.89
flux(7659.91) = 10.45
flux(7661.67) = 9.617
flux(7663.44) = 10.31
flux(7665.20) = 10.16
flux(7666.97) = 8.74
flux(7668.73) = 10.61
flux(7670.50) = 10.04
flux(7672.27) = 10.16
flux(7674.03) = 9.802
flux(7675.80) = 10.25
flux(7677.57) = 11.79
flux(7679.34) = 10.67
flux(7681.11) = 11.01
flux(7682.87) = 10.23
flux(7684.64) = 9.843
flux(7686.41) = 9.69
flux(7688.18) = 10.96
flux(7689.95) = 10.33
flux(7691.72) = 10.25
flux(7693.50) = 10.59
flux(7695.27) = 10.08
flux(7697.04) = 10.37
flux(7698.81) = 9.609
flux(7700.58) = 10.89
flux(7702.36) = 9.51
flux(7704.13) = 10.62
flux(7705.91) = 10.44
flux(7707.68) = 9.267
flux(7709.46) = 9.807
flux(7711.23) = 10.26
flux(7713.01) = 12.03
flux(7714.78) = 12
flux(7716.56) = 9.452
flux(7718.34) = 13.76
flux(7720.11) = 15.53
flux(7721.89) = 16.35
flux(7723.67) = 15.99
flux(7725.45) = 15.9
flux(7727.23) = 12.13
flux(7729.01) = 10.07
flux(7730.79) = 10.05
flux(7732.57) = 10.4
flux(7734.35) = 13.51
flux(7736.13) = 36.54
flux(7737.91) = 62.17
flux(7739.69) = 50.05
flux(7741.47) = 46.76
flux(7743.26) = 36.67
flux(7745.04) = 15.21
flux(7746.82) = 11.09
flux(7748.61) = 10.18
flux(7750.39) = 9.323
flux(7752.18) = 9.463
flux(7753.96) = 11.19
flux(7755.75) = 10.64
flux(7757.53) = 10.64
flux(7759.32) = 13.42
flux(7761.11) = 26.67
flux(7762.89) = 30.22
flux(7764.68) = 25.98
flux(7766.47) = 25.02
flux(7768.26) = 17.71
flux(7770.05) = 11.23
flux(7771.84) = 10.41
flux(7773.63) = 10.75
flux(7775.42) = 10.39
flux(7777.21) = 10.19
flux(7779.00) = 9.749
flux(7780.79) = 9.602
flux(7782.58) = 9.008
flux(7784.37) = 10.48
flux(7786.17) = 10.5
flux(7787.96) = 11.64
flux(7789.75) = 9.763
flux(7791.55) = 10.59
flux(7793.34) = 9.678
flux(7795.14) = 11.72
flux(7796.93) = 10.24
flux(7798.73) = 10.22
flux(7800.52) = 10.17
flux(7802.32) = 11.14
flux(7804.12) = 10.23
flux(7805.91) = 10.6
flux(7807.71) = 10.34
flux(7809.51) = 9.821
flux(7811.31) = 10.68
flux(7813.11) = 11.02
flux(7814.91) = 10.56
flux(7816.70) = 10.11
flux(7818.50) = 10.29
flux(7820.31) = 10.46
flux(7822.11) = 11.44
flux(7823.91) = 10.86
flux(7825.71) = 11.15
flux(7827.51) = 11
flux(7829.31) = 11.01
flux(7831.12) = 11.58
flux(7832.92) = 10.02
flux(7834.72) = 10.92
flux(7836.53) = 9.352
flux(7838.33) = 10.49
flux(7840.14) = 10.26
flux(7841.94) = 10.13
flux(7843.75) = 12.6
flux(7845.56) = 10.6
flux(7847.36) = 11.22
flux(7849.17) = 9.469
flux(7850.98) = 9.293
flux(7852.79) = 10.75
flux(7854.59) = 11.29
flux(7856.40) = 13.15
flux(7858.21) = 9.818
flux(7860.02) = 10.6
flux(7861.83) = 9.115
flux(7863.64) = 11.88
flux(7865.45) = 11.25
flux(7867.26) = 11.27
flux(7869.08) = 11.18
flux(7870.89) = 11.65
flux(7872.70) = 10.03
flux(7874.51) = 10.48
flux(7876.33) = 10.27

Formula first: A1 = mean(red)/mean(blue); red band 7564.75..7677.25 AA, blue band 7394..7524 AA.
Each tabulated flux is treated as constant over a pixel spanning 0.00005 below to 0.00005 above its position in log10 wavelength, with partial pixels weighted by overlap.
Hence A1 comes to 1.0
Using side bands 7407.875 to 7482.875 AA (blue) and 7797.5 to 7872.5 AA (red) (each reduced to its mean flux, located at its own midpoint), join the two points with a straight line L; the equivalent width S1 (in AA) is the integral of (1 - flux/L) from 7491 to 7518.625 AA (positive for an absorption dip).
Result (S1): 0.9 AA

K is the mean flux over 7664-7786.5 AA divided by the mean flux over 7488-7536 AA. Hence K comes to 1.4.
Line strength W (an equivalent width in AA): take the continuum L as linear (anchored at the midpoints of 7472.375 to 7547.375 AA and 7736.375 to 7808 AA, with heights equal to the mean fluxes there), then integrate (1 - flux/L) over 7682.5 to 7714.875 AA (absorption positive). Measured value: 9.7 AA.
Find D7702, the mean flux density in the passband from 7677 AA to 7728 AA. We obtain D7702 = 11.4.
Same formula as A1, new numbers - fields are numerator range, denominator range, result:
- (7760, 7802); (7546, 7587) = 1.36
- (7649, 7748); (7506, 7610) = 1.38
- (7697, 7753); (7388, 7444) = 1.63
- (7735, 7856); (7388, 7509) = 1.39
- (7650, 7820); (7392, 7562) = 1.30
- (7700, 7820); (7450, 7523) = 1.46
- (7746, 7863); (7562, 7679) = 1.09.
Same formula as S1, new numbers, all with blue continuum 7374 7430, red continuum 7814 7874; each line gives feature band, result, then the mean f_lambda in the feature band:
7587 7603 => -0.9 AA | 11.1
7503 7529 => 0.8 AA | 10.2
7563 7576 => 1.3 AA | 9.5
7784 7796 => 0.1 AA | 10.6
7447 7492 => 1.1 AA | 10.2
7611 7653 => -2.6 AA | 11.2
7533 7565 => 0.7 AA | 10.3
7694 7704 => 0.4 AA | 10.2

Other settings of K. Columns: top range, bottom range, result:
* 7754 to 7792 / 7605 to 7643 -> 1.23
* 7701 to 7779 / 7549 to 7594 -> 1.71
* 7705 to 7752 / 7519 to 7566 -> 1.80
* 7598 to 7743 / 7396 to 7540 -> 1.27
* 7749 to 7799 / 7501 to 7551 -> 1.27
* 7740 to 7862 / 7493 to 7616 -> 1.23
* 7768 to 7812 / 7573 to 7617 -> 0.97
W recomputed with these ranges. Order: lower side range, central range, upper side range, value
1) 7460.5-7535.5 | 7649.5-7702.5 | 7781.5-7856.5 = 0.3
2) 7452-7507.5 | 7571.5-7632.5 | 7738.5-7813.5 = 6.8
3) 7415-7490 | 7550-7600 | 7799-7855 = 1.6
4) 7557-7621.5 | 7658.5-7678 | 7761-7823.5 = 1.8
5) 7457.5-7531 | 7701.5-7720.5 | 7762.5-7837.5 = 0.4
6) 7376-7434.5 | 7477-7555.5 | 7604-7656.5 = 3.8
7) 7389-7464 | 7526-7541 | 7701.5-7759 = 2.6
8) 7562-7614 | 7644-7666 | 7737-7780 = 5.7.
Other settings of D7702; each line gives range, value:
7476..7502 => 10.2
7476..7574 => 10.2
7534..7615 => 10.5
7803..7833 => 10.7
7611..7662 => 11.1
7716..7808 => 16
